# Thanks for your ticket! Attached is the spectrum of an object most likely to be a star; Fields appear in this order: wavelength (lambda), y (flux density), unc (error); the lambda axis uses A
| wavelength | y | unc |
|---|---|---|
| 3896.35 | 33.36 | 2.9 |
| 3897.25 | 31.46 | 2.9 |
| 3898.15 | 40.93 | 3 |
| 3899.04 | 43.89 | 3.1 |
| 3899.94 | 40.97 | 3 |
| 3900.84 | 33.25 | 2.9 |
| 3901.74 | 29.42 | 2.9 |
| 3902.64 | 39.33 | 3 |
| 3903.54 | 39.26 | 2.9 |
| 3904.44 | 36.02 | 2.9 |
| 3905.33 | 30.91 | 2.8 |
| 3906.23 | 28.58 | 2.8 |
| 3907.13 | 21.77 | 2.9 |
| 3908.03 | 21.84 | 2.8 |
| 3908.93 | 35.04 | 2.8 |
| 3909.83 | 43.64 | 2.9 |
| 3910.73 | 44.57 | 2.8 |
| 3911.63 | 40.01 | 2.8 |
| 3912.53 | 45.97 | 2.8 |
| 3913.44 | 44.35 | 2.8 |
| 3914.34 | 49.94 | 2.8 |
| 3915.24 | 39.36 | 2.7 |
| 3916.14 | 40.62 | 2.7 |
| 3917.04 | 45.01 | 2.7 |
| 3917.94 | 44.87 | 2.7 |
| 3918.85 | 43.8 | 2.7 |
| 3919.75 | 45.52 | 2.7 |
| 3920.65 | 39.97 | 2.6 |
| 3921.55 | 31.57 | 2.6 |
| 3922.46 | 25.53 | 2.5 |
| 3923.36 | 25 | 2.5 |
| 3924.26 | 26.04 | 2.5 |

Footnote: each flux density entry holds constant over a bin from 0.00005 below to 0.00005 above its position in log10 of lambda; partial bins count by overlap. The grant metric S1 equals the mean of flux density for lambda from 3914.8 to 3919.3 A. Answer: 42.7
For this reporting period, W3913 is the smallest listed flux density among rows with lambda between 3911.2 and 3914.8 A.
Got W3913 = 40.01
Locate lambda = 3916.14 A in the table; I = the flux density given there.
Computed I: 40.62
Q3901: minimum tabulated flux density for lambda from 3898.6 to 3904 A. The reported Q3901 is 29.42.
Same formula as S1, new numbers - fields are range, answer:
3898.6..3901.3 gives 39.2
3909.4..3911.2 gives 44.1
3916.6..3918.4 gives 44.8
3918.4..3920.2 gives 44.8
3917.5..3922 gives 41.1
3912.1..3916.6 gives 44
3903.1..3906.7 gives 33.7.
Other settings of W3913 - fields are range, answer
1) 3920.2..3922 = 31.57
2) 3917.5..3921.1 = 39.97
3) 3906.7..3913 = 21.77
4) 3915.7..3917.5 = 40.62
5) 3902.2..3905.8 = 30.91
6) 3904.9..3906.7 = 28.58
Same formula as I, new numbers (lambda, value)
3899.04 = 43.89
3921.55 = 31.57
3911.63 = 40.01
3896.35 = 33.36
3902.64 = 39.33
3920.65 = 39.97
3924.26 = 26.04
